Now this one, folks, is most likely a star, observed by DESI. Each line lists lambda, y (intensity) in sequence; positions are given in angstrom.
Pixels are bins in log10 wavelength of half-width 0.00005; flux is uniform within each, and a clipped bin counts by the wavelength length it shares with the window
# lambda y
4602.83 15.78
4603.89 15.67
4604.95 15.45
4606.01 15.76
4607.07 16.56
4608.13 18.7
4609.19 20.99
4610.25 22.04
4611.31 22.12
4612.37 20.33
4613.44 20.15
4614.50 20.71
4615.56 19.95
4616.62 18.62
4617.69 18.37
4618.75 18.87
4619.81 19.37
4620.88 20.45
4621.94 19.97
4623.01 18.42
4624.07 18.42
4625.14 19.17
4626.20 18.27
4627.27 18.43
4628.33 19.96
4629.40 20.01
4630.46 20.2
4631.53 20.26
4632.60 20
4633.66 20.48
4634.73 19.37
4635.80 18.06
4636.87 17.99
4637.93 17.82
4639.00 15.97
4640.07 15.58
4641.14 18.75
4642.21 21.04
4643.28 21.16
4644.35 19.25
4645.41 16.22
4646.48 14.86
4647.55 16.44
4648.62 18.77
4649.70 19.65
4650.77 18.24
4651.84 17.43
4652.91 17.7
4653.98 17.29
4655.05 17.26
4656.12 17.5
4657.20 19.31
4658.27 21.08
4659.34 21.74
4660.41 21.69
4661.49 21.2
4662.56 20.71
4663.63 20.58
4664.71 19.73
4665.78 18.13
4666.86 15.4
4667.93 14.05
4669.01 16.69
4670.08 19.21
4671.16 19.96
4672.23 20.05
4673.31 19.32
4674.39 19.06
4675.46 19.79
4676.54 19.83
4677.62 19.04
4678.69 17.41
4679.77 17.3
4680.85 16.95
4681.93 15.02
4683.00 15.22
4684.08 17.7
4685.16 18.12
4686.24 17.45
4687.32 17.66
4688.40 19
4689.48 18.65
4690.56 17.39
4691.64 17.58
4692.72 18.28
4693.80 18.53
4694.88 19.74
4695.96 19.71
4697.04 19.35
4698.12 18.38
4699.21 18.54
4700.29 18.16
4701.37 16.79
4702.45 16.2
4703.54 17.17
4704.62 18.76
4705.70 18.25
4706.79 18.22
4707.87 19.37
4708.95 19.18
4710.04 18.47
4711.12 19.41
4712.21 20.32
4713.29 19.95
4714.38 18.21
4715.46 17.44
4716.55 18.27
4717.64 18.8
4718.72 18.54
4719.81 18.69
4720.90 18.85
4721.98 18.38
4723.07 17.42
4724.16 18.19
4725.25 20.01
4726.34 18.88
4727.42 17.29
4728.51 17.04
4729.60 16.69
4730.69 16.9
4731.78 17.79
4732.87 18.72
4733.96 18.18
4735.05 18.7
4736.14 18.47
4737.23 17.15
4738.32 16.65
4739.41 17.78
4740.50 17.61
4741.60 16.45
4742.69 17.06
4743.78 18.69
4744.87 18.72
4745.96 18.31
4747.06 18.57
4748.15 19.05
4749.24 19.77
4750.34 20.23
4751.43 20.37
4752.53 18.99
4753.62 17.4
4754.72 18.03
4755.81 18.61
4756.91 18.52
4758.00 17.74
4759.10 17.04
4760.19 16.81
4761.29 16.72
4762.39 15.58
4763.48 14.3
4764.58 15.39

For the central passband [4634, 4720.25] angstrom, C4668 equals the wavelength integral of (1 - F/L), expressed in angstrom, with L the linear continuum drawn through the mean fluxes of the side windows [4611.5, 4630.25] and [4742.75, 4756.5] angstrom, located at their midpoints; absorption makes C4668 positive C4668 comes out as 3.5 angstrom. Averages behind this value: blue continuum 19.4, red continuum 18.8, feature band 18.4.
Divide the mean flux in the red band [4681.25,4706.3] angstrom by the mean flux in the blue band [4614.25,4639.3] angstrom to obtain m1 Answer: 0.9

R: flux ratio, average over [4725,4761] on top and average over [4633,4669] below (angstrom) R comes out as 0.98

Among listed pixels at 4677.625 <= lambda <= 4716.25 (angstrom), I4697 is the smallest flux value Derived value 15.02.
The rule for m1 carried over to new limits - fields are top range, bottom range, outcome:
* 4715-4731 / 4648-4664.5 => 0.94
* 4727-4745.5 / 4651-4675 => 0.94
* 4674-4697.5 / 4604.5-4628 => 0.95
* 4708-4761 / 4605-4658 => 0.97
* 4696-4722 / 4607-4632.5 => 0.94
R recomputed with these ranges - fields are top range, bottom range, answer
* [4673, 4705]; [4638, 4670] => 0.98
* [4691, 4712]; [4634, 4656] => 1.03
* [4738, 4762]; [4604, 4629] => 0.95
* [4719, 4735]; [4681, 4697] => 1.01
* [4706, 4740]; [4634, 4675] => 0.99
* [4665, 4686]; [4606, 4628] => 0.92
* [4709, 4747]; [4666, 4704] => 1.01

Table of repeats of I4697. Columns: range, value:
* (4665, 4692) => 14.05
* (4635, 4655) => 14.86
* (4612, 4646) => 15.58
